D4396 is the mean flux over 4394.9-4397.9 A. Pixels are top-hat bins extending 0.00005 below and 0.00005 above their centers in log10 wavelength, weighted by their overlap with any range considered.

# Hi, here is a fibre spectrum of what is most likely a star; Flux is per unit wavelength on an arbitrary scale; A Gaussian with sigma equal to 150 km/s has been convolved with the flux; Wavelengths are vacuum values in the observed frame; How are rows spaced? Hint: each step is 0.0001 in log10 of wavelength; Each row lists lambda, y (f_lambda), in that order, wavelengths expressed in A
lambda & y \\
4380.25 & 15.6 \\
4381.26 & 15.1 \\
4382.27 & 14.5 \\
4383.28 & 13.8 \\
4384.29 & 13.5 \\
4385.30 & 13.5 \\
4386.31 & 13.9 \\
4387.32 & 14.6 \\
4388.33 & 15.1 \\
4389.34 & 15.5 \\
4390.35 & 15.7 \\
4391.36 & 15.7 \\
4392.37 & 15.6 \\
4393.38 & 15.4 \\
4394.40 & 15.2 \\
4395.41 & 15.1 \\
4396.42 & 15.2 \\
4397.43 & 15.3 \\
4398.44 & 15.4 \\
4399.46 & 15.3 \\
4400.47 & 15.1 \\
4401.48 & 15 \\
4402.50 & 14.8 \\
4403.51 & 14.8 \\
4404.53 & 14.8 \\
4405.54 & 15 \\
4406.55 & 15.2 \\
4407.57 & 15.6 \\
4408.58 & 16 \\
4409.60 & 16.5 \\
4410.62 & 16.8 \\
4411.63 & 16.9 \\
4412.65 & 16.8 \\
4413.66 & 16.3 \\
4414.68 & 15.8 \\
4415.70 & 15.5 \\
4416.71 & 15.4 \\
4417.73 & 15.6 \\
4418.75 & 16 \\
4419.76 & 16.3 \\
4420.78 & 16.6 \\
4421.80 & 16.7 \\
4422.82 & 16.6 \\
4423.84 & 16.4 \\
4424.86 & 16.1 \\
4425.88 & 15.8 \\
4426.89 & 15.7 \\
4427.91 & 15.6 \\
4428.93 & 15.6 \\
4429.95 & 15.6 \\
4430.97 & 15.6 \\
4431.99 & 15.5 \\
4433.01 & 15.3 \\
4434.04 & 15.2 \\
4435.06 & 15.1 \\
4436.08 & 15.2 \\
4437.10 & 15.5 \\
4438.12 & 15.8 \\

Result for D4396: 15.2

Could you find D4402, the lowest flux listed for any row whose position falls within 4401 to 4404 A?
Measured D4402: 14.8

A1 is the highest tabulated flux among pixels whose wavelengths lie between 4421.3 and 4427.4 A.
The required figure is 16.7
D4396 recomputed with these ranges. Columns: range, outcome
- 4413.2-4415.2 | 16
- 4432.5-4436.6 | 15.2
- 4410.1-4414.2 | 16.7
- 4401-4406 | 14.9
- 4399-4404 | 15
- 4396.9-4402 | 15.2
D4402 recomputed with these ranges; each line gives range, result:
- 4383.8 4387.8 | 13.5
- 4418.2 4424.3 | 16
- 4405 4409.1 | 15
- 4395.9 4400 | 15.2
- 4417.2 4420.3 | 15.6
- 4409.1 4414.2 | 16.3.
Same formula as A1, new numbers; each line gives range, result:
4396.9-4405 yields 15.4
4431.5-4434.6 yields 15.5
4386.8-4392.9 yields 15.7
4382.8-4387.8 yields 14.6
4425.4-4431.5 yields 15.8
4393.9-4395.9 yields 15.2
